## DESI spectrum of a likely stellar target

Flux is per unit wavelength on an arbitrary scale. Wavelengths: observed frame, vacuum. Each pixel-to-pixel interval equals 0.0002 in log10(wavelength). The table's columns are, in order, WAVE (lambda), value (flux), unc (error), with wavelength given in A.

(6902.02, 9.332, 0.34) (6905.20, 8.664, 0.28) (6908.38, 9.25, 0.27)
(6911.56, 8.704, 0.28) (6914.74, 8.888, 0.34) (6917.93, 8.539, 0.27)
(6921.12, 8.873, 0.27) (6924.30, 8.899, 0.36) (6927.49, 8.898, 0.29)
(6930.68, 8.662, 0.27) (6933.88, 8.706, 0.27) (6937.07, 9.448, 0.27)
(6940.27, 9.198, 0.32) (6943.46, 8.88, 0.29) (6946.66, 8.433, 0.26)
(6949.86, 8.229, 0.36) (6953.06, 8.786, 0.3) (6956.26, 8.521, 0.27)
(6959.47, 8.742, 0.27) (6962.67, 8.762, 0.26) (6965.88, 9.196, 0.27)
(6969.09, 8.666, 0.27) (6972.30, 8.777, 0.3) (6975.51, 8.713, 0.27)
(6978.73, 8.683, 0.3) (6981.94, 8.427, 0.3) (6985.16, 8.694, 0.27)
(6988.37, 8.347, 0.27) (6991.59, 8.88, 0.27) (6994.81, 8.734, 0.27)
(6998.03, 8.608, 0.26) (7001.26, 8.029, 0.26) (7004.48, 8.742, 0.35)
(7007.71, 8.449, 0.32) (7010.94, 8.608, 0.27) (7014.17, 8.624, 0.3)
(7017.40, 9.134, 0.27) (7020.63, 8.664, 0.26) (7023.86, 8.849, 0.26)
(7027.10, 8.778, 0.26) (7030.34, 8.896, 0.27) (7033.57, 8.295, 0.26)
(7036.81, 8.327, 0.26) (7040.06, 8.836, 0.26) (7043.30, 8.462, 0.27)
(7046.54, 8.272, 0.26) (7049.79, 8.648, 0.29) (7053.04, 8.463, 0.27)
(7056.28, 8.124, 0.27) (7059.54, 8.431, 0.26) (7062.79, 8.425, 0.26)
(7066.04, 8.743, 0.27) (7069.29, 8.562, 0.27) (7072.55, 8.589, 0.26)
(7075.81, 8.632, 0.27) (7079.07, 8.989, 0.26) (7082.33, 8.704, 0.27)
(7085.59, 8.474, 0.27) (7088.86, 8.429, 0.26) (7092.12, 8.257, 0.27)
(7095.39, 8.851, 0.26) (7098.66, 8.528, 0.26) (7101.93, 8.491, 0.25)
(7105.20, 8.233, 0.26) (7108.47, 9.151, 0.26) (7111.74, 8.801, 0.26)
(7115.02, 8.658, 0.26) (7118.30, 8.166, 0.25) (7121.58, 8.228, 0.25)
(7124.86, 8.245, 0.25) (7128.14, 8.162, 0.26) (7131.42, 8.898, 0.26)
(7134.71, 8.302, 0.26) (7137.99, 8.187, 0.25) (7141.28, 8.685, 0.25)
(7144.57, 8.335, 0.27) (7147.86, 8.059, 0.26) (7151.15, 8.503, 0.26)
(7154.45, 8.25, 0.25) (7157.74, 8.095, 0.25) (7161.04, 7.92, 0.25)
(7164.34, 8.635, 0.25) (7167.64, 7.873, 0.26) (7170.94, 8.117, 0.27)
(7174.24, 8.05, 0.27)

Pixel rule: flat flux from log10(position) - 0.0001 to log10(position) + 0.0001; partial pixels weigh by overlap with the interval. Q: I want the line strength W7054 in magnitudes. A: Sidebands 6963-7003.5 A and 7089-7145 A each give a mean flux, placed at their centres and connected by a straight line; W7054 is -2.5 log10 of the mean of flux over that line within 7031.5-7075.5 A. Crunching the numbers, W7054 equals 0.01 mag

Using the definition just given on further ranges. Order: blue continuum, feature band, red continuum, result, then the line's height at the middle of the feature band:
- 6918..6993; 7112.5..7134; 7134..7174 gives -0.01 mag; 8.32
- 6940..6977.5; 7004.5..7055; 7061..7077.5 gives 0.00 mag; 8.64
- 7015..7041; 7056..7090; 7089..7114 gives 0.01 mag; 8.65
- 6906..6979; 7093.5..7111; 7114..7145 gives -0.03 mag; 8.44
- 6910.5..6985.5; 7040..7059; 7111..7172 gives 0.01 mag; 8.53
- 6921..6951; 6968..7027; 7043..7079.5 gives 0.00 mag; 8.68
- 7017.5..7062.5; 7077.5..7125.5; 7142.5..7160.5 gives -0.02 mag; 8.38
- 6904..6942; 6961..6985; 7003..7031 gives 0.01 mag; 8.82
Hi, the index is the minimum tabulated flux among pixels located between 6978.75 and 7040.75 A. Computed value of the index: 8.029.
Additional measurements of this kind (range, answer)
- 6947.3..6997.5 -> 8.229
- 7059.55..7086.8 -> 8.425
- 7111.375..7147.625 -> 8.162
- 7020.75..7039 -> 8.295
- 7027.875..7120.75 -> 8.124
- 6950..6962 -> 8.521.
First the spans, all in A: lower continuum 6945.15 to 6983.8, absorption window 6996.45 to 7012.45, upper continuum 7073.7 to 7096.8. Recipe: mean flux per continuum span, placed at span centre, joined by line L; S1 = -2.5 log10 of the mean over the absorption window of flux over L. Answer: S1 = 0.02 mag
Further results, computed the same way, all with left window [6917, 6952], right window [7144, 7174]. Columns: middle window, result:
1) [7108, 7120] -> -0.043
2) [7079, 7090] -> -0.028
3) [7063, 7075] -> -0.022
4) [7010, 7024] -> -0.026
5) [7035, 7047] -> 0.003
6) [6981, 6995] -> 0.005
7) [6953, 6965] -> 0.002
